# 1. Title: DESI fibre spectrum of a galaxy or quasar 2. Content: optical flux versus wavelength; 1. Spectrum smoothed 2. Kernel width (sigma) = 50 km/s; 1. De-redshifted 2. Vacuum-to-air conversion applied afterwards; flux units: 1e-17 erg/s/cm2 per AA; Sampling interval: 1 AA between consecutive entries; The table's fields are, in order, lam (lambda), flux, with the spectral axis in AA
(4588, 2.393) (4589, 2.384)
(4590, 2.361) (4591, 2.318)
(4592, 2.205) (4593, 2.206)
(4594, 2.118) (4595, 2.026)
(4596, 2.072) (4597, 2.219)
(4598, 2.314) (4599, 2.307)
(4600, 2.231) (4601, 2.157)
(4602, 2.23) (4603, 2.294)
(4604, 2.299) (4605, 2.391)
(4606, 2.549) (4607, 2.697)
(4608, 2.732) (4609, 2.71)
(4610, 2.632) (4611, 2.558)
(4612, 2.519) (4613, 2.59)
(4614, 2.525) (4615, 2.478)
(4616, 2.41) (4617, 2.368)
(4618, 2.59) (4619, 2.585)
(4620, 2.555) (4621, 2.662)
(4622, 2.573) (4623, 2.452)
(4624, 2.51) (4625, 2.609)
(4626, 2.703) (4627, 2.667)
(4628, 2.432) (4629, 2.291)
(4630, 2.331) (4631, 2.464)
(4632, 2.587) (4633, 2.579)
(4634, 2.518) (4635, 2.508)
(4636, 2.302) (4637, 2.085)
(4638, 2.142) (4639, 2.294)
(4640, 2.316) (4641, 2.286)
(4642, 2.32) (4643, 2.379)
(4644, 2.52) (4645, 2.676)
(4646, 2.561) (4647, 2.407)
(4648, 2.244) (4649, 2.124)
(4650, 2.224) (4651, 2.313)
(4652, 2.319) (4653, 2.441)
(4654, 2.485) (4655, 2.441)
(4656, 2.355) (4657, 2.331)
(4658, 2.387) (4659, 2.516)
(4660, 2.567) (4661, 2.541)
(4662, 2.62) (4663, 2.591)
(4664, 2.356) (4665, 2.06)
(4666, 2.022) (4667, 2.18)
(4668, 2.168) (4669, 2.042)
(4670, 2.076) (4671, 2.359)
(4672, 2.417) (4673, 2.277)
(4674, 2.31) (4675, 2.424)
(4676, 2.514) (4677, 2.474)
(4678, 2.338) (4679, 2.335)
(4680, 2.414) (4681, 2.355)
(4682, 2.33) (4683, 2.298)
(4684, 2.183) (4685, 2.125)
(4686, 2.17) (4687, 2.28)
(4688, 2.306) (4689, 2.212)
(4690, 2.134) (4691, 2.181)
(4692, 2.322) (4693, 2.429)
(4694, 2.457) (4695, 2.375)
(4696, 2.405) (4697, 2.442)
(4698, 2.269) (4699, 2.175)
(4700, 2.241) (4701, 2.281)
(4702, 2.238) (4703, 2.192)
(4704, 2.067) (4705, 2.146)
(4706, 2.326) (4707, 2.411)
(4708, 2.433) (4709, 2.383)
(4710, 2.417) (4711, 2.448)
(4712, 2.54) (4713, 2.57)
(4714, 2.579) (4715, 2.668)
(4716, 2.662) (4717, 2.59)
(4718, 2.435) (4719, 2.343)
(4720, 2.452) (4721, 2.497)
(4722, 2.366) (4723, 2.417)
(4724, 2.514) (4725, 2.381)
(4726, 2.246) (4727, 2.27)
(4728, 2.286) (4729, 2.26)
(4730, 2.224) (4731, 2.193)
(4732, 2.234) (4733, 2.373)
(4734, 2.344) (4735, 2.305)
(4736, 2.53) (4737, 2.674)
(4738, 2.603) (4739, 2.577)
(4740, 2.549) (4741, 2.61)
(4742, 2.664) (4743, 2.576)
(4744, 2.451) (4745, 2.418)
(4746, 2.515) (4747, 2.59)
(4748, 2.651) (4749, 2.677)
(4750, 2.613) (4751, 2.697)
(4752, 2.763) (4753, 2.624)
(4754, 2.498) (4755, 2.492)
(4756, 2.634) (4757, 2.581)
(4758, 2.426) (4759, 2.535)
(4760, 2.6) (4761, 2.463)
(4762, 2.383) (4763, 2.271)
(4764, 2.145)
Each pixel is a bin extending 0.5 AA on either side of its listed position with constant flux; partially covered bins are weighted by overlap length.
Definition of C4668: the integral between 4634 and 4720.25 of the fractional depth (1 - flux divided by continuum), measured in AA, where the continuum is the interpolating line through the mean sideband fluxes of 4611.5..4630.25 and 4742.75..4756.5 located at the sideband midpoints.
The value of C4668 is 6.8 AA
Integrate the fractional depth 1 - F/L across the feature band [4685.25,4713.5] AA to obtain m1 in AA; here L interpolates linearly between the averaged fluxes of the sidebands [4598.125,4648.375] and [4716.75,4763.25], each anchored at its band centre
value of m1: 1.8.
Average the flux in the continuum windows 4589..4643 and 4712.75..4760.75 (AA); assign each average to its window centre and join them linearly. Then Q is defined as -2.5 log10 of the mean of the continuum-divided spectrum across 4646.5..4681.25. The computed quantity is 0.05 mag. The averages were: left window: 2.41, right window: 2.49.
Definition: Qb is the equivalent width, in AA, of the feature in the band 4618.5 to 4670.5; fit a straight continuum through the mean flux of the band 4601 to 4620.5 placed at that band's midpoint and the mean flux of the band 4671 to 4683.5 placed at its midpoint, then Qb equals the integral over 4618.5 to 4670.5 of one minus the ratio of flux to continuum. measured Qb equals 0.8 AA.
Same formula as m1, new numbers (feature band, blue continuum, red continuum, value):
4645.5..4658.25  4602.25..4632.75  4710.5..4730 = 0.7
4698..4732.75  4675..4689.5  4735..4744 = 1.4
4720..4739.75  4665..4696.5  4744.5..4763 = 0.6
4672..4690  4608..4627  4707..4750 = 1.4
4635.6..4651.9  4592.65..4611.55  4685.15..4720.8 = 0.2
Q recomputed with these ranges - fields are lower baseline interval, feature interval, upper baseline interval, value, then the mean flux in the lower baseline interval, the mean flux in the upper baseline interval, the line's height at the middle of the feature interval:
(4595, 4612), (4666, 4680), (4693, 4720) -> 0.04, 2.39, 2.39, 2.39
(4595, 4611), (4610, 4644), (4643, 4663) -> -0.03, 2.38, 2.43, 2.4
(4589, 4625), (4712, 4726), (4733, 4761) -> 0.02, 2.41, 2.56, 2.53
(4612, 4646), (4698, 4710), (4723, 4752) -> 0.09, 2.47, 2.47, 2.47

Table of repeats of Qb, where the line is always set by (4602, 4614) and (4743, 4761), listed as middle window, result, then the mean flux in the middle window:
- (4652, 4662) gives 0.4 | 2.45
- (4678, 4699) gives 2.1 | 2.3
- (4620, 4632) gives 0.1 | 2.52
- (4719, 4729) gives 0.7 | 2.37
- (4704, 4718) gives 0.5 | 2.46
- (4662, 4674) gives 1.4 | 2.25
